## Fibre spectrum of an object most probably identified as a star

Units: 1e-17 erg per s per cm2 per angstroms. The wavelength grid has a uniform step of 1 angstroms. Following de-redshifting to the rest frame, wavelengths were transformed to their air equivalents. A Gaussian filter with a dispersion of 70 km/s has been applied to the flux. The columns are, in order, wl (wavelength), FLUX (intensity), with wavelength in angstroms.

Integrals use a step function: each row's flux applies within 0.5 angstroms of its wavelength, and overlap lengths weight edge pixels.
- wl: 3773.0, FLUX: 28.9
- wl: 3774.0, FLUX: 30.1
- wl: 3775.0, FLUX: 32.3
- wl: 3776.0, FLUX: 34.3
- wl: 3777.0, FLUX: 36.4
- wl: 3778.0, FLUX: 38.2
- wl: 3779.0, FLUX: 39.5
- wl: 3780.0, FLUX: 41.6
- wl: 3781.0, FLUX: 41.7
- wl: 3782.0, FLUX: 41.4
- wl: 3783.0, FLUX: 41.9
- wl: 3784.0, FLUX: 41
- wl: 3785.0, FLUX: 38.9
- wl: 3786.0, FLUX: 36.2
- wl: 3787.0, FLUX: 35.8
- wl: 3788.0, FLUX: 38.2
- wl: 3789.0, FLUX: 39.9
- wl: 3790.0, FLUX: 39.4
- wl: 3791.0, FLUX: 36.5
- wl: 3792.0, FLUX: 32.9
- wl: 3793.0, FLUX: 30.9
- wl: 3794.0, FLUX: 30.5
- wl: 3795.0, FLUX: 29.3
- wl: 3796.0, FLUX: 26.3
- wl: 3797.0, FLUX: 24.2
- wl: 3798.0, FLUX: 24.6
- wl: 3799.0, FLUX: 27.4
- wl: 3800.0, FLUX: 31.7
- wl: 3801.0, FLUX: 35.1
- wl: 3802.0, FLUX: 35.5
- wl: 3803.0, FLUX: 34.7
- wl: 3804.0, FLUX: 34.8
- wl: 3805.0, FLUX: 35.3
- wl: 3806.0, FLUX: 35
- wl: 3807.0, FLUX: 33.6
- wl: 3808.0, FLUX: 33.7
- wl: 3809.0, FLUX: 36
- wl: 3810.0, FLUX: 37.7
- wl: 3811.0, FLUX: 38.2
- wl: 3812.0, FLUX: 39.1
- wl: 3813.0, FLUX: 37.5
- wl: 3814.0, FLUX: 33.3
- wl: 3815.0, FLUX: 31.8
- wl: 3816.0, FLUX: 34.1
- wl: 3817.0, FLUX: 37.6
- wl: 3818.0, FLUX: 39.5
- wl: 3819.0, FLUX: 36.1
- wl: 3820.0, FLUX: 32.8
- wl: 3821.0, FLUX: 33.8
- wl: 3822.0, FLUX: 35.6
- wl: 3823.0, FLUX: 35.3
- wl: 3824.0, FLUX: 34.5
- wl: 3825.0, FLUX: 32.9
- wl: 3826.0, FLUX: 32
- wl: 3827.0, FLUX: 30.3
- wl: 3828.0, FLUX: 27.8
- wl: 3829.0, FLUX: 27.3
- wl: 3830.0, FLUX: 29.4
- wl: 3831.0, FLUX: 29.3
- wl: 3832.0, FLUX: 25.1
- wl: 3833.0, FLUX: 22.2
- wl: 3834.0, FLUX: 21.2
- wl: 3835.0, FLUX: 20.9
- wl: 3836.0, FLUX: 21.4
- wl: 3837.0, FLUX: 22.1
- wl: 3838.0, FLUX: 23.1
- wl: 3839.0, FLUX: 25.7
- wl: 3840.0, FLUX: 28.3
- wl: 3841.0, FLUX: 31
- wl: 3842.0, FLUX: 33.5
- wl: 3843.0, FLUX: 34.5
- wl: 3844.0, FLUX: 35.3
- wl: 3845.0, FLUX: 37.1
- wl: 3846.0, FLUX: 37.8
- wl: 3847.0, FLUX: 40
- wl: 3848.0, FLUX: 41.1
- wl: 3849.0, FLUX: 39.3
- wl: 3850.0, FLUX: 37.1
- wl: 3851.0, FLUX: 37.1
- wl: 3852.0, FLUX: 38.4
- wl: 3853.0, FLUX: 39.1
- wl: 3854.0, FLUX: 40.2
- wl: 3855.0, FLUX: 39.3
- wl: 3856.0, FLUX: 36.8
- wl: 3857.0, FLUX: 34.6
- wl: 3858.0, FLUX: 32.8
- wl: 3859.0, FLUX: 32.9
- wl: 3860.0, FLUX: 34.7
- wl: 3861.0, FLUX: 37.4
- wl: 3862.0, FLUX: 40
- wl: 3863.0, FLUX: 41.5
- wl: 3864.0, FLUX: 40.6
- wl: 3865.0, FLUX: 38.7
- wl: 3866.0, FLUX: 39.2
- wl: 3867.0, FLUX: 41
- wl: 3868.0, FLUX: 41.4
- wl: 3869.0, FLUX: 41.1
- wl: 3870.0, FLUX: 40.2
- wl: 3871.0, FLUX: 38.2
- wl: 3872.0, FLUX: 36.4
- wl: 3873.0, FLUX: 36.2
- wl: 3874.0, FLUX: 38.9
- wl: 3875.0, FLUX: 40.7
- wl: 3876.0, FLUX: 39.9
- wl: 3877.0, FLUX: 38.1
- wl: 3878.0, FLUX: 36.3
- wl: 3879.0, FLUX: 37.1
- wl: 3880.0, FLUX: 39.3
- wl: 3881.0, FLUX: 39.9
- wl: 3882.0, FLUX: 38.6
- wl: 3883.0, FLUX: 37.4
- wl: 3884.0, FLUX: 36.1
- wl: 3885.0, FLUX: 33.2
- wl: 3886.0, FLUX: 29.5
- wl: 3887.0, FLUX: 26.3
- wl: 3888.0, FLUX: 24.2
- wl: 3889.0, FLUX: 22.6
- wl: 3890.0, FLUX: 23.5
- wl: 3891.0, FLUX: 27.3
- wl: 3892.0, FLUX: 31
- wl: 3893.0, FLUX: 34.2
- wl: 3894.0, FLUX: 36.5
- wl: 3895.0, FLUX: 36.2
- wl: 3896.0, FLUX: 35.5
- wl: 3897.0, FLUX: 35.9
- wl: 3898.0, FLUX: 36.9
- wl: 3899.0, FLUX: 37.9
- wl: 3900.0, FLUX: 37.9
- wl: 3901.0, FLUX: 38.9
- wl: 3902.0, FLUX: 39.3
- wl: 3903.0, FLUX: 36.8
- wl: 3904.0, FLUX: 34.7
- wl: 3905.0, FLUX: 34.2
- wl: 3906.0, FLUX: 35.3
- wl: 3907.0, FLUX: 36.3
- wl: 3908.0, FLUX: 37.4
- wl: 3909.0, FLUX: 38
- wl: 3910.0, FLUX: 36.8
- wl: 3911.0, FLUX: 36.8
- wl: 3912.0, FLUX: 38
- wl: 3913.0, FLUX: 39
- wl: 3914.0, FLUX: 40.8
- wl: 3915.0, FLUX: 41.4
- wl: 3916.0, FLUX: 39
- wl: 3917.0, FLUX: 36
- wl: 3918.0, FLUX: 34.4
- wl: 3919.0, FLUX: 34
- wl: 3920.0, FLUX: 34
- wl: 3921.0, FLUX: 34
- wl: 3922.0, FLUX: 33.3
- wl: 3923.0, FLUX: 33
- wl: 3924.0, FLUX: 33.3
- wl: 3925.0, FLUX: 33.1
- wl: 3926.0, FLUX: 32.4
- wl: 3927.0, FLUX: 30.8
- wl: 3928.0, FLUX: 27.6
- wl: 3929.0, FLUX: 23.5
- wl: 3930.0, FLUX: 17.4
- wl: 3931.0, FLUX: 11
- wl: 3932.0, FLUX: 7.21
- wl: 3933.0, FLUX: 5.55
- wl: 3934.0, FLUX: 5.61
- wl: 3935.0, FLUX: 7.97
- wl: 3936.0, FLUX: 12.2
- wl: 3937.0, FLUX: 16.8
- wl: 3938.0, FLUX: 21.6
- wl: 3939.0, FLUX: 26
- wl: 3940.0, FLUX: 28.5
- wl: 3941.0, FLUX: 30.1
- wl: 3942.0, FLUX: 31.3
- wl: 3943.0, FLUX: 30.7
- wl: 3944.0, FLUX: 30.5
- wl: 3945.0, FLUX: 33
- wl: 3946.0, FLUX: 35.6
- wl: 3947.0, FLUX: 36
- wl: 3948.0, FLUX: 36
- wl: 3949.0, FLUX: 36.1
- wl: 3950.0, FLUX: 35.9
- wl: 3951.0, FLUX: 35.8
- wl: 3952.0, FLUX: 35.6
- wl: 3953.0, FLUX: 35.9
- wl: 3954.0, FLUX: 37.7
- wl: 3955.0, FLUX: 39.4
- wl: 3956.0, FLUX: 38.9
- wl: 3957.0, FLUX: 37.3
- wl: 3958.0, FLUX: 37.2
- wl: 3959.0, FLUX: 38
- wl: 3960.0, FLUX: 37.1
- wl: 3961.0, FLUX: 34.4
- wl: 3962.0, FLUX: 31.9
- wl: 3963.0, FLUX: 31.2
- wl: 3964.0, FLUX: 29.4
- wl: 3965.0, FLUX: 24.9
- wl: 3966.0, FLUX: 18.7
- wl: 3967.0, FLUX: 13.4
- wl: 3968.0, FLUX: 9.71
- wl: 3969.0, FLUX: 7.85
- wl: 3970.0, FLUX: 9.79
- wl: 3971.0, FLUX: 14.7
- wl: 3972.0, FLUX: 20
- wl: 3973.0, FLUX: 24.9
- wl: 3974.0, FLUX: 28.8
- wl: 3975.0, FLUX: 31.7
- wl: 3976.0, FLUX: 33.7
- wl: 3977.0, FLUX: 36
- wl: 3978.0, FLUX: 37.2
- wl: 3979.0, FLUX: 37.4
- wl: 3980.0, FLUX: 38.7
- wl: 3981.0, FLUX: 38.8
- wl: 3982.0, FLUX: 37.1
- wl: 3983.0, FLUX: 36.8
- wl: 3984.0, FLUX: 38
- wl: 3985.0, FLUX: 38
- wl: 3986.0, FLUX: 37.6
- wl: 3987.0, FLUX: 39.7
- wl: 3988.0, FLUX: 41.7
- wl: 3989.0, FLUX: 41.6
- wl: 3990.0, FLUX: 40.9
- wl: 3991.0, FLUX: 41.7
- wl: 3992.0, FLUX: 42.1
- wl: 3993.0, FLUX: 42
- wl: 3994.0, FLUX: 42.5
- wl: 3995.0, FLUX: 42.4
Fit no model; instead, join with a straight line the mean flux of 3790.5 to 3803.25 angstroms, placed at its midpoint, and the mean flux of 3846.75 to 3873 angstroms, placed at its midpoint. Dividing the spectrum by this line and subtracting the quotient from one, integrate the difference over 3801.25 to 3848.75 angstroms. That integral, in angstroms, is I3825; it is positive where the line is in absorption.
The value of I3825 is 2.01 angstroms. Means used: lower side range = 30.7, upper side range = 38.4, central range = 32.5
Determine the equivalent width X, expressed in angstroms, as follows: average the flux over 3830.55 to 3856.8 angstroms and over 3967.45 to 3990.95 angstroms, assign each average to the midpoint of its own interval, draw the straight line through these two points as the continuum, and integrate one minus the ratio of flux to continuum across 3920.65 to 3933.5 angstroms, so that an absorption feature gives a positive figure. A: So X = 2.9 angstroms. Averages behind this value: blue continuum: 32.2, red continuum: 31.5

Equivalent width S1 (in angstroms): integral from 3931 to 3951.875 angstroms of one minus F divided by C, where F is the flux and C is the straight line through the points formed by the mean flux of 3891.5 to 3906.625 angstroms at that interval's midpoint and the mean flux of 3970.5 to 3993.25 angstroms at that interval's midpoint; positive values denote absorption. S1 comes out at 6.31 angstroms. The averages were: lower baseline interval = 36.1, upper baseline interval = 35.5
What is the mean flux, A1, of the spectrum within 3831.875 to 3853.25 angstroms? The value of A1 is 31.4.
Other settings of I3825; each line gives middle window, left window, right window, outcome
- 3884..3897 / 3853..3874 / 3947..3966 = 2.4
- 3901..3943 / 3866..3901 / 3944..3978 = 4.4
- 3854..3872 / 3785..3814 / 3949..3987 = -2.9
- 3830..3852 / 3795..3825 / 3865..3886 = 3.2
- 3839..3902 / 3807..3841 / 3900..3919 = -3.1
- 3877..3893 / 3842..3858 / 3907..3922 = 2.1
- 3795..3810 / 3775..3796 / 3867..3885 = 2.0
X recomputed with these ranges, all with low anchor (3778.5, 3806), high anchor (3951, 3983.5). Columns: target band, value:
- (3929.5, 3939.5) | 5.8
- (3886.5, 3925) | -3.4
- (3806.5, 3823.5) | -0.6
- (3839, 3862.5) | -2.0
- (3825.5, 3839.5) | 3.5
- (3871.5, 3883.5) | -2.0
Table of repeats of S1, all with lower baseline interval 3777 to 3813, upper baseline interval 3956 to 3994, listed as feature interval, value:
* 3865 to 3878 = -2.0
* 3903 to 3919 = -1.8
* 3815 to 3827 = 0.1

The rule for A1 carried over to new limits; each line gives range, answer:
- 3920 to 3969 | 27.8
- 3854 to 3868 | 37.9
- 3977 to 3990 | 38.5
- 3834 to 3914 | 35.4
